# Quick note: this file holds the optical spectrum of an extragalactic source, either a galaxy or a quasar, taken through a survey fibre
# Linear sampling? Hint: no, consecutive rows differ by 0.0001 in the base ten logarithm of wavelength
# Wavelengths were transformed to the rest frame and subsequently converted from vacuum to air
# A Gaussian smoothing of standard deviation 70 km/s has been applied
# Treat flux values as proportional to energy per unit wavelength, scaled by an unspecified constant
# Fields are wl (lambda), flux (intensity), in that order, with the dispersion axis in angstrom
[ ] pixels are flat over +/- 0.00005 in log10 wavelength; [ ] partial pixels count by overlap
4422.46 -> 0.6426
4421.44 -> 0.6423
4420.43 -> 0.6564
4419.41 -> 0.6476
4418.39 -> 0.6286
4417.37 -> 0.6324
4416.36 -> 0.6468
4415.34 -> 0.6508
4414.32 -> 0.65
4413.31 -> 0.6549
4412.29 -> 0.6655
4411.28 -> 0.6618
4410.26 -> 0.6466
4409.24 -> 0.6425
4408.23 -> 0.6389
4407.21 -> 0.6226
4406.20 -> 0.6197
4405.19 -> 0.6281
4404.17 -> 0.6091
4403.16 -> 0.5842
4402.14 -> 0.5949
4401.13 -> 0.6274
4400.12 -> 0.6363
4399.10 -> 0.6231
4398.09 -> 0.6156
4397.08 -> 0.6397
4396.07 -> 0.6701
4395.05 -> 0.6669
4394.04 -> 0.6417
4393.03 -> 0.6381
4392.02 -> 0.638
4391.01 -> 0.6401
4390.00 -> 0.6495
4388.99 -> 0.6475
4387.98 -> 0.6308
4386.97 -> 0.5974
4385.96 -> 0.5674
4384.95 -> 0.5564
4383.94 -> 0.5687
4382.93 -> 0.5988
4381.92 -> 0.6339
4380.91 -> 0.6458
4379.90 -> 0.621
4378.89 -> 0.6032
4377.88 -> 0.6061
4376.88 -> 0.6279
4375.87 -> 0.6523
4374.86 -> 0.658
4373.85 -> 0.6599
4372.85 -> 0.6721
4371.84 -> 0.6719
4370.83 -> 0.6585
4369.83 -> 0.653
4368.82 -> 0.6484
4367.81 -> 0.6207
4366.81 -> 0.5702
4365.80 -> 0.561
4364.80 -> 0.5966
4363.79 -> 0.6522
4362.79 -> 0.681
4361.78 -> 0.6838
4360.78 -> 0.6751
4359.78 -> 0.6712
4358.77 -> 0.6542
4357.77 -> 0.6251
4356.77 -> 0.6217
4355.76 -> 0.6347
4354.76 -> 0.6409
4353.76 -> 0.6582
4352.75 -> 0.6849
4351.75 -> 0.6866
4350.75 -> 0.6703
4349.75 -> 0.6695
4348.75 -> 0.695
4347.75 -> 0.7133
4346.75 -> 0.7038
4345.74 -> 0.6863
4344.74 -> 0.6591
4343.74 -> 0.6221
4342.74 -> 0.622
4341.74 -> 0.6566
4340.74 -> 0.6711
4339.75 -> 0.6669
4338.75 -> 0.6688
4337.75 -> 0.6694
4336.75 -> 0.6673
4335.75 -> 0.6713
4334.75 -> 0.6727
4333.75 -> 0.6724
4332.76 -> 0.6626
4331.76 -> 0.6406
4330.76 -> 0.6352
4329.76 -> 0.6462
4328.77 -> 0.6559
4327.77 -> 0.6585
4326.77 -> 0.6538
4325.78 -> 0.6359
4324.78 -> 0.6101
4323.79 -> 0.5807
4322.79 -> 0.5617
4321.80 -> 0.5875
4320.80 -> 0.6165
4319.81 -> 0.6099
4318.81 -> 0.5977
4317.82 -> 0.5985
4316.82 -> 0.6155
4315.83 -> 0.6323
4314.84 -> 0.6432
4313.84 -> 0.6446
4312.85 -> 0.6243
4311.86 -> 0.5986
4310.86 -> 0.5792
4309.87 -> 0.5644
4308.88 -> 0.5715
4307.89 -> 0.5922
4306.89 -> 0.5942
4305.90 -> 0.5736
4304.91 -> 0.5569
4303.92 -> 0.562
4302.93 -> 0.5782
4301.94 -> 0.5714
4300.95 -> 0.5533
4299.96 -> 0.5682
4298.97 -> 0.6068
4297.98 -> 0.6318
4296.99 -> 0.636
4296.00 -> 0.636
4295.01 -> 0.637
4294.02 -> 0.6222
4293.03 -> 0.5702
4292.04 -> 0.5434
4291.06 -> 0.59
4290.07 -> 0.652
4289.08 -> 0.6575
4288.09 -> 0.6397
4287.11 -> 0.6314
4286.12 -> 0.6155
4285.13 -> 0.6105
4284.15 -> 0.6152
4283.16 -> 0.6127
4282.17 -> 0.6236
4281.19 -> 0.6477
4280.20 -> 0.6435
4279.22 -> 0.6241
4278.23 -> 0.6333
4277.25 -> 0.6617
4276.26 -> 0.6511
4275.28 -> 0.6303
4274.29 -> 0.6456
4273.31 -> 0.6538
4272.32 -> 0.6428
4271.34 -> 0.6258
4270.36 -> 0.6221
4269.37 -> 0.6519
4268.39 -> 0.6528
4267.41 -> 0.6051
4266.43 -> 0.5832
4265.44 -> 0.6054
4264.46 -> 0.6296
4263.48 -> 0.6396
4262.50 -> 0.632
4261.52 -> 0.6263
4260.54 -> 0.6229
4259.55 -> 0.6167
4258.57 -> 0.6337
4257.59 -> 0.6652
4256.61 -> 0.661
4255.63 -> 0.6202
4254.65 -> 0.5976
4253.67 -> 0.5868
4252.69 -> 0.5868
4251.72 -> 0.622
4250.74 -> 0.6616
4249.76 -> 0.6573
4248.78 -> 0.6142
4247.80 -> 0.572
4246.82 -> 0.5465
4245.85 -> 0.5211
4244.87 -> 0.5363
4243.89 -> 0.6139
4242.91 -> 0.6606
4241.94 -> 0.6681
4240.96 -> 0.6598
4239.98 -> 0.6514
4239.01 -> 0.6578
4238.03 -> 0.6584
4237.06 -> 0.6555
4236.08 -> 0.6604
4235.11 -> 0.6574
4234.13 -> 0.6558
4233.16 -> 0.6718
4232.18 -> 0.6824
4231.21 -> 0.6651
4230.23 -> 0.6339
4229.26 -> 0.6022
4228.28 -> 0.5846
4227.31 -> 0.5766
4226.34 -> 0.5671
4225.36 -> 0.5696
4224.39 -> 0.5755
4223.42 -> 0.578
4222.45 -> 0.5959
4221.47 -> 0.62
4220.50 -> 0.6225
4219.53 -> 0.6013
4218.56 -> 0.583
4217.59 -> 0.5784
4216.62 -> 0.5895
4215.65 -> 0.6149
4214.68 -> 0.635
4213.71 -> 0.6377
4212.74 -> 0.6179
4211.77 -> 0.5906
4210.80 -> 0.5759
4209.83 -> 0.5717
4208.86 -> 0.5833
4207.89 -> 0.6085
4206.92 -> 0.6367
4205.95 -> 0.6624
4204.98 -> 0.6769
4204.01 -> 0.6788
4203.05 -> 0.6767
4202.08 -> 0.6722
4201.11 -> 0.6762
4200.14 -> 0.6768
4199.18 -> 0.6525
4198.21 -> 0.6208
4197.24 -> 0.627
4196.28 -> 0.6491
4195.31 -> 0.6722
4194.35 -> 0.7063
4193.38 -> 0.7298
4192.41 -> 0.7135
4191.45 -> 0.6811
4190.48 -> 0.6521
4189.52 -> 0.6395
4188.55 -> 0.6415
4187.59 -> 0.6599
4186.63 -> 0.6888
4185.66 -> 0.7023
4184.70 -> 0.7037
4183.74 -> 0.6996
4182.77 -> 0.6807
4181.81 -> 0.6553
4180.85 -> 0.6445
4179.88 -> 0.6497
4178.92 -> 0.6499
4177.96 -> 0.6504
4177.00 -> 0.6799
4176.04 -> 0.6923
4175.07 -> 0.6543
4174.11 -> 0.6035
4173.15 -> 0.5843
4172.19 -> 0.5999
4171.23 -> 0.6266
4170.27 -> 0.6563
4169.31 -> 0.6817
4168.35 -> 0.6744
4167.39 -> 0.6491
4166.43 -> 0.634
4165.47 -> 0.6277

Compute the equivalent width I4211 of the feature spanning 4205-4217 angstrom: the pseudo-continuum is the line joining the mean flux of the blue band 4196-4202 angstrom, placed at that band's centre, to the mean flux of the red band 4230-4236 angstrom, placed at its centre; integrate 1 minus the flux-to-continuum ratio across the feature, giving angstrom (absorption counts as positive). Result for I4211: 0.8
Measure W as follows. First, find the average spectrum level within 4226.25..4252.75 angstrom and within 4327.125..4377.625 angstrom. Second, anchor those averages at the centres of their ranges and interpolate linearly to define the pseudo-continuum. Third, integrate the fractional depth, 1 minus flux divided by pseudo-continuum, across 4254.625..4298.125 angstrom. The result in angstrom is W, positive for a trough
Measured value 0.54 angstrom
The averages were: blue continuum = 0.627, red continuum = 0.655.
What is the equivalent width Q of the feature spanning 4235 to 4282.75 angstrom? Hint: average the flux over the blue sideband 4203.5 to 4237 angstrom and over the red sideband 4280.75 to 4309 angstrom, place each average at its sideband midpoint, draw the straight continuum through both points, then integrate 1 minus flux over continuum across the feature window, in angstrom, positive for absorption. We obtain -1.4 angstrom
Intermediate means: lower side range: 0.617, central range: 0.628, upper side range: 0.604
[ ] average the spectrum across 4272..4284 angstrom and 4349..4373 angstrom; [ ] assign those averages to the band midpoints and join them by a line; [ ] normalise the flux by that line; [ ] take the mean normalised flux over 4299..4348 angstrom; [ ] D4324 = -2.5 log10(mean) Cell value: 0.03 mag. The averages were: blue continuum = 0.638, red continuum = 0.648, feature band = 0.624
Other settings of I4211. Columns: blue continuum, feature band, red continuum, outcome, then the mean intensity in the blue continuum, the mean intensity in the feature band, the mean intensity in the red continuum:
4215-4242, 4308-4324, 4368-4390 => 0.6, 0.622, 0.602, 0.628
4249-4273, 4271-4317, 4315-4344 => 1.4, 0.627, 0.613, 0.637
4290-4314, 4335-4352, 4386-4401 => -1.6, 0.593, 0.67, 0.636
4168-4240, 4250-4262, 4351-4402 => 0.3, 0.641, 0.626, 0.636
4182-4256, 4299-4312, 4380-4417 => 1.2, 0.633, 0.575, 0.629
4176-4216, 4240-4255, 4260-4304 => 0.6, 0.655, 0.608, 0.62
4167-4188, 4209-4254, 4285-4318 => 1.4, 0.659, 0.614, 0.603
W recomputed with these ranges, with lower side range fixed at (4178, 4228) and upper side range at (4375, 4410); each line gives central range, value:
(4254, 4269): 0.2 angstrom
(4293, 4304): 0.5 angstrom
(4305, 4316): 0.5 angstrom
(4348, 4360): -0.6 angstrom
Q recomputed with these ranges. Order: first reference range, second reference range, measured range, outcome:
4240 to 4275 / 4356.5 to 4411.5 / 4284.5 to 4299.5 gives 0.14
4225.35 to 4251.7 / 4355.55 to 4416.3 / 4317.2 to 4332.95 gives 0.22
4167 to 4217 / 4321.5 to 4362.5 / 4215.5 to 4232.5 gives 1.32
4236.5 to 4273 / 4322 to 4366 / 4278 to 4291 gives 0.07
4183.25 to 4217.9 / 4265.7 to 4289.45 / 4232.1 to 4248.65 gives 0.30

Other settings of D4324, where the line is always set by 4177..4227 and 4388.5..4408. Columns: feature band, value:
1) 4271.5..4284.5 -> 0.00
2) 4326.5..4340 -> -0.04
